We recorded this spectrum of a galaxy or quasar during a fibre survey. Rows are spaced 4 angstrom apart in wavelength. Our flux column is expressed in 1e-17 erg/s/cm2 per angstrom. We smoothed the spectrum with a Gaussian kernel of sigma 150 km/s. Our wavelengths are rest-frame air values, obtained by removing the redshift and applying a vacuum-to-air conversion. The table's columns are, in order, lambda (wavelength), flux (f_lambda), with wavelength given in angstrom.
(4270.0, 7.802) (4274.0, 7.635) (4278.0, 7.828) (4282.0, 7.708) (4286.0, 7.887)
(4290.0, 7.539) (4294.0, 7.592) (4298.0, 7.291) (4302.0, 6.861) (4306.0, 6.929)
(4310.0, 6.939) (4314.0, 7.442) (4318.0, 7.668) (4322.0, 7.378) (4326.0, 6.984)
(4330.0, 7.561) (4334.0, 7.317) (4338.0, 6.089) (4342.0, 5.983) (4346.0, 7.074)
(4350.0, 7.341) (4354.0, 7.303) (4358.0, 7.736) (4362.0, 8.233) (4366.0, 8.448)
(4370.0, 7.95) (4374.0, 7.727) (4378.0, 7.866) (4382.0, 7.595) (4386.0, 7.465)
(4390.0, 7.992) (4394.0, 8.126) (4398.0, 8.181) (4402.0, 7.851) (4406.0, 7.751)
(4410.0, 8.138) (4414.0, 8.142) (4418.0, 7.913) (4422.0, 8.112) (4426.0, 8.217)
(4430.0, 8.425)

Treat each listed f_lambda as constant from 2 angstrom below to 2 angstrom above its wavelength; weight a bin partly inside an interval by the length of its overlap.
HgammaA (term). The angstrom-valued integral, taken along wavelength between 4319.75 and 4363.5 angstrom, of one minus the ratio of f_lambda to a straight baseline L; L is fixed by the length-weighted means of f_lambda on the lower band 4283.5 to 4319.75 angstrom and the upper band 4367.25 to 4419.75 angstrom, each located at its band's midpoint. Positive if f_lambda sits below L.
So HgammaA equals 2.4 angstrom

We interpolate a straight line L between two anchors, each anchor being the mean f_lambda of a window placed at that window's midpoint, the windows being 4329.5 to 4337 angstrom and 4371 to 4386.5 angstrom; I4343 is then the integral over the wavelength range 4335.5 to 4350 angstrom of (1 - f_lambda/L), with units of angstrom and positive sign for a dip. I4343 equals 1.6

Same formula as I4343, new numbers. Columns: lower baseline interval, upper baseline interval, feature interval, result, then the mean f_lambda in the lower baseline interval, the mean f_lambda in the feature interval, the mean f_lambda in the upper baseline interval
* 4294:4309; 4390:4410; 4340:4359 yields 1.22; 7.1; 7.05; 7.99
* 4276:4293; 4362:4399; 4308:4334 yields 1.61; 7.73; 7.33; 7.94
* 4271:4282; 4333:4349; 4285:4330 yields -0.78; 7.73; 7.32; 6.62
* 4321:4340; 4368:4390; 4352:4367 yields -0.85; 7.05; 7.9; 7.75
